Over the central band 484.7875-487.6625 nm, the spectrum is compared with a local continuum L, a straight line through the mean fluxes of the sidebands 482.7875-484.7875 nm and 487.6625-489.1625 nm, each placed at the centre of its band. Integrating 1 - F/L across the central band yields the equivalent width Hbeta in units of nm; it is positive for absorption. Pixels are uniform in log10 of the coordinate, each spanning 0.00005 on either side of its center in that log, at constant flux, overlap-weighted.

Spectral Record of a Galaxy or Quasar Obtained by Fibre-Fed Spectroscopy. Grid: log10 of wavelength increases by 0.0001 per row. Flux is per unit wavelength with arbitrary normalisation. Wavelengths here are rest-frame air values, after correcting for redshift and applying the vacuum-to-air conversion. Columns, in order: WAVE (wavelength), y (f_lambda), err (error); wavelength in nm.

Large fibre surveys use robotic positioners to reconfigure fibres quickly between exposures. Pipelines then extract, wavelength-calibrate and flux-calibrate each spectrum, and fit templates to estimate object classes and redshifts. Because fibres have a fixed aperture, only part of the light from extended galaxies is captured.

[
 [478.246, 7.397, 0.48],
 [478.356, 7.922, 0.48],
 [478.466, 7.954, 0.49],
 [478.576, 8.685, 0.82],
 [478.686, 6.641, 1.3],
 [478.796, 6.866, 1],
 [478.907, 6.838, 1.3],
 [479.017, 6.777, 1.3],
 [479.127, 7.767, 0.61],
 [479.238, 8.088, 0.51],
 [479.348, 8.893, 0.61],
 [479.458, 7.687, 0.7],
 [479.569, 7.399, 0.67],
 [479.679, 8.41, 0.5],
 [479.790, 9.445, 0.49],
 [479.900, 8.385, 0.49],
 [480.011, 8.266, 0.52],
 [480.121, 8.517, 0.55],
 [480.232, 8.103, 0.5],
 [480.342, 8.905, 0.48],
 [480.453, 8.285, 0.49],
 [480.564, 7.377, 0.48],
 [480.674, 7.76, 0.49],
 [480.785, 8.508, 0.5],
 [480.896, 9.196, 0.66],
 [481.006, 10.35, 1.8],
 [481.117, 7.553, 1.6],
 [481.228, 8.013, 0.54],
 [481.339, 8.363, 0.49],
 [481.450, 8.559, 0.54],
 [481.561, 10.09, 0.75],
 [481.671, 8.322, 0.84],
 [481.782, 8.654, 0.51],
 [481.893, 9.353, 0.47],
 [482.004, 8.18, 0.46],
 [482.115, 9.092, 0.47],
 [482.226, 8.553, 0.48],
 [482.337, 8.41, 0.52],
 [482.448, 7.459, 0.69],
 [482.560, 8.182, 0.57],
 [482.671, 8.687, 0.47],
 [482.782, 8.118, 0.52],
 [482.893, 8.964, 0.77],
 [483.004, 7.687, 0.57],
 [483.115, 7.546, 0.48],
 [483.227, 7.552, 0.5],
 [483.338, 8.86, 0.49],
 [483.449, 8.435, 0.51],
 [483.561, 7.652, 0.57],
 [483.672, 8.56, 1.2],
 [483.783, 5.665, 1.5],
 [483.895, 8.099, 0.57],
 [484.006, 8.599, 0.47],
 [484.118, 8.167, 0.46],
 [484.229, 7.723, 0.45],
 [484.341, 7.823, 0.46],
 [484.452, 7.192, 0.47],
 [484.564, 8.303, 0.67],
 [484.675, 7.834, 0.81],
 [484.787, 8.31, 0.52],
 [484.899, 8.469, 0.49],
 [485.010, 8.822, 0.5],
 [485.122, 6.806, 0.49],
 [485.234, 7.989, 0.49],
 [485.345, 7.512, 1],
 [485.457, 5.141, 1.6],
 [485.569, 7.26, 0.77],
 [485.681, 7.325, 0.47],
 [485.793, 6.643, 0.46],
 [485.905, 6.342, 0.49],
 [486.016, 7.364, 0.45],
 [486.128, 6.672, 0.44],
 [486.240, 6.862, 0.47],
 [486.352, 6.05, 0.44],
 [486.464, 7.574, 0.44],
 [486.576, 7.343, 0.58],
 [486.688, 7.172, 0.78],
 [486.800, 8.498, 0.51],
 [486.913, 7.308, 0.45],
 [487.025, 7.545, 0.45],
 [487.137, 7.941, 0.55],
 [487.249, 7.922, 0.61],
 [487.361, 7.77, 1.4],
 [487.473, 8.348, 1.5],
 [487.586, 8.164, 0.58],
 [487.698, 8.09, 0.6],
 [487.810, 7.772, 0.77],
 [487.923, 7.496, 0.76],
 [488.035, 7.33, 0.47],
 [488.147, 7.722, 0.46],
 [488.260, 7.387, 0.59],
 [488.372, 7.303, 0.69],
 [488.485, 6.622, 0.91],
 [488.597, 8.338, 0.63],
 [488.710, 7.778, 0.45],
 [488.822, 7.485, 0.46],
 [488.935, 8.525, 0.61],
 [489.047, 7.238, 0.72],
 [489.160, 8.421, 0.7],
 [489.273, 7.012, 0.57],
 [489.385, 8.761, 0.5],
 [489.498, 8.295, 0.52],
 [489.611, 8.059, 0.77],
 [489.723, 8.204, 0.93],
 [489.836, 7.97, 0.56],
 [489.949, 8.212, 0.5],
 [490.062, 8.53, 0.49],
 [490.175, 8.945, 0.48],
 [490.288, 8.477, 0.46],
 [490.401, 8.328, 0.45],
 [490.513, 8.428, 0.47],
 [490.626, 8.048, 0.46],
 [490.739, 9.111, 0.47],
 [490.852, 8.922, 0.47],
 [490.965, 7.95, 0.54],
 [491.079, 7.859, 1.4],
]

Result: 0.14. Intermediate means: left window 7.94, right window 7.65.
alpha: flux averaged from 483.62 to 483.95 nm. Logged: 7.42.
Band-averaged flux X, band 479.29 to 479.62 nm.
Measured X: 8.01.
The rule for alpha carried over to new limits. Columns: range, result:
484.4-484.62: 7.76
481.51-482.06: 8.92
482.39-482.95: 8.28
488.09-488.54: 7.26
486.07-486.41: 6.54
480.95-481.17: 8.99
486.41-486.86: 7.63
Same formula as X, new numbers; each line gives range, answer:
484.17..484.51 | 7.59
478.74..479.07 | 6.82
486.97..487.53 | 7.91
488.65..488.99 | 7.92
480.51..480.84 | 7.89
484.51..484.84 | 8.15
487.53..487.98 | 7.88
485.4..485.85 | 6.58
